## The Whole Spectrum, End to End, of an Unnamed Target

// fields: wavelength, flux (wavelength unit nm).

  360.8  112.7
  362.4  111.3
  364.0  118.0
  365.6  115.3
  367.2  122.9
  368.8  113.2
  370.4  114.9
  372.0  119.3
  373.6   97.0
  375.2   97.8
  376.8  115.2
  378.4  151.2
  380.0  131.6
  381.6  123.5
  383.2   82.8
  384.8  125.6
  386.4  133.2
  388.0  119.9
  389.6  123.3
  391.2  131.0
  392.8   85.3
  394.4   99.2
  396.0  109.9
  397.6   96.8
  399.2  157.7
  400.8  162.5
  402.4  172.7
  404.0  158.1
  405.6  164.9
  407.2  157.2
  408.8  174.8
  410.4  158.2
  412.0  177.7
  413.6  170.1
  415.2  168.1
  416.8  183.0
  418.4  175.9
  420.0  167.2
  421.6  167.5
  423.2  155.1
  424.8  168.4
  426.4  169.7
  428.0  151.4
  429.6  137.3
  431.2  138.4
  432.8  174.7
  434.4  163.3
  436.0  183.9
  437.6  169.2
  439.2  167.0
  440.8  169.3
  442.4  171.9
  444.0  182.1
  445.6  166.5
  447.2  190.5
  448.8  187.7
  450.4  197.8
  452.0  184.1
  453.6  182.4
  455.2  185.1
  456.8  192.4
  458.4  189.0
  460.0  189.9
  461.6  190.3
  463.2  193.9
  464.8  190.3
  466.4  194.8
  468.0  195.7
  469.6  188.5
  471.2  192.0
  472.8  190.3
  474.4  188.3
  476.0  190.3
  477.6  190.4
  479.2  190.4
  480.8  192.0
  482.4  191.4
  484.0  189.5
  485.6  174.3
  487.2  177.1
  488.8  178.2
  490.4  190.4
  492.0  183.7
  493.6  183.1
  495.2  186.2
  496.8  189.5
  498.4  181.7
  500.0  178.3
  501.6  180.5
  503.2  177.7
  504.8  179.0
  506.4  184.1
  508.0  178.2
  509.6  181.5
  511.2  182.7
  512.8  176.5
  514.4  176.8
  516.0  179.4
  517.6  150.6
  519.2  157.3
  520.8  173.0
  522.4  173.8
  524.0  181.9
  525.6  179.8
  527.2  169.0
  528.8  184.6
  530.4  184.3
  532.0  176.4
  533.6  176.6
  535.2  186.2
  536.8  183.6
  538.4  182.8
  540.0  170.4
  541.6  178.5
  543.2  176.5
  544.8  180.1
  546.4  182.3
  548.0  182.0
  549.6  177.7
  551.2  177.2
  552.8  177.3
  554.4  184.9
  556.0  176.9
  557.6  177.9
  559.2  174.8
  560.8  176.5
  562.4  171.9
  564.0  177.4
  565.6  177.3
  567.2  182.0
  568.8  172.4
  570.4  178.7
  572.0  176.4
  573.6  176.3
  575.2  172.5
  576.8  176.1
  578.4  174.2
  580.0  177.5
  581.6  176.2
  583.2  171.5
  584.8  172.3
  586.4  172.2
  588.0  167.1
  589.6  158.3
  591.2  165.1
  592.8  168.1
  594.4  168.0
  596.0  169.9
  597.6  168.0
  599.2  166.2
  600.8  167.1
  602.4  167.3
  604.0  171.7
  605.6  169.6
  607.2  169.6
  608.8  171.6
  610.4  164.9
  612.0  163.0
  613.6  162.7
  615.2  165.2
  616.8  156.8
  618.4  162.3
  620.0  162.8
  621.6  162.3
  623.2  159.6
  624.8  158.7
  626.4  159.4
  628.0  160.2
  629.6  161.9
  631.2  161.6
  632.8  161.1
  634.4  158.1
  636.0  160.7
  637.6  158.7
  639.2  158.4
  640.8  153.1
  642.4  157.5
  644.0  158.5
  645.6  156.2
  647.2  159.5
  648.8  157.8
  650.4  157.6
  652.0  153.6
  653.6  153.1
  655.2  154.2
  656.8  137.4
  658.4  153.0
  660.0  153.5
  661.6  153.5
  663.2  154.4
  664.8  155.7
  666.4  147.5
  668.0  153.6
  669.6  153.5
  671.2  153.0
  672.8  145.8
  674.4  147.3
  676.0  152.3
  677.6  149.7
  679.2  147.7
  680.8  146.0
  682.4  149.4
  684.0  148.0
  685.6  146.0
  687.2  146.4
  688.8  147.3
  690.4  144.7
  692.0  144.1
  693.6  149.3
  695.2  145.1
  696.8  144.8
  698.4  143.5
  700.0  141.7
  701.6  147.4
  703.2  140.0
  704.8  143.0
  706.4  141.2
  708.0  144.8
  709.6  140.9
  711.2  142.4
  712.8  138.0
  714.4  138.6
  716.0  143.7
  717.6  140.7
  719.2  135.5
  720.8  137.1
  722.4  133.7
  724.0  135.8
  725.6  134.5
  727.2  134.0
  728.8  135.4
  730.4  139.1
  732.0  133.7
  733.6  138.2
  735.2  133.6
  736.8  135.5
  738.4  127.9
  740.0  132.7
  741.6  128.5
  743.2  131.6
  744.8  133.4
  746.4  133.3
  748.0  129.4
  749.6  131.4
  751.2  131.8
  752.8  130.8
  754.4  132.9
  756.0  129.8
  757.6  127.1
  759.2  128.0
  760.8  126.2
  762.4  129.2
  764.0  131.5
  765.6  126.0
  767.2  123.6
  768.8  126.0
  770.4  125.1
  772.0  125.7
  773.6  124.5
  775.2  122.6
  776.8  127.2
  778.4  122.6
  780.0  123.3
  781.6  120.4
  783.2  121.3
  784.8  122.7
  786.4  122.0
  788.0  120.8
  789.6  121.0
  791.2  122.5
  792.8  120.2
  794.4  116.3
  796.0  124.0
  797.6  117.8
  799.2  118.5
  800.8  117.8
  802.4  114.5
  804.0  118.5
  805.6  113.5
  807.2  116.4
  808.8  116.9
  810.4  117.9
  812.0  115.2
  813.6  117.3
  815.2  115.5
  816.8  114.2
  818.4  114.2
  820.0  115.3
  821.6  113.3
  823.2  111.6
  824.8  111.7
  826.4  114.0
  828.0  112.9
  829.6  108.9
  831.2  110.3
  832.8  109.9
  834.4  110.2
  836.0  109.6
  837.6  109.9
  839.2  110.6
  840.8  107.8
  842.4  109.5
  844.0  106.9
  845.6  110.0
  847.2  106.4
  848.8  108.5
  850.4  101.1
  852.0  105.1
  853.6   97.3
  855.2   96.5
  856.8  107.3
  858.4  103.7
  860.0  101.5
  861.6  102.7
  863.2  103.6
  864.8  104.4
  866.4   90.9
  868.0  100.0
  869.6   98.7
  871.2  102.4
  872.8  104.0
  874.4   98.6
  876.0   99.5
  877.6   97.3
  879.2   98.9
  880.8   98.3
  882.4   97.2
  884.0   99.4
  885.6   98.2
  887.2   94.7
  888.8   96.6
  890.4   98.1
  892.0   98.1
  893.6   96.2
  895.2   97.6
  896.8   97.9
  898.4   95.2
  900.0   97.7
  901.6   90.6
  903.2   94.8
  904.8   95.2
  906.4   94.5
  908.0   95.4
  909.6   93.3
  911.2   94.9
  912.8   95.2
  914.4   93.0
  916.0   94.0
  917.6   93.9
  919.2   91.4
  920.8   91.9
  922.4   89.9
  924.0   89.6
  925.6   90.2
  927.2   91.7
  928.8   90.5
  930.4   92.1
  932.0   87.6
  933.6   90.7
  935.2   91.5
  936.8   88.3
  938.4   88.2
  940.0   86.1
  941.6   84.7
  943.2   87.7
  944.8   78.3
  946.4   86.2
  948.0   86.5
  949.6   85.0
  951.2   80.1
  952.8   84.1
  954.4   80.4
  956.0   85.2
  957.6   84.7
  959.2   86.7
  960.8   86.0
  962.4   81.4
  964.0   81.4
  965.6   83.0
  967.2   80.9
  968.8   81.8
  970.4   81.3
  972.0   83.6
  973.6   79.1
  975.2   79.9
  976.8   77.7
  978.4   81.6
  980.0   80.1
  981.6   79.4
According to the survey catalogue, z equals 0.000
